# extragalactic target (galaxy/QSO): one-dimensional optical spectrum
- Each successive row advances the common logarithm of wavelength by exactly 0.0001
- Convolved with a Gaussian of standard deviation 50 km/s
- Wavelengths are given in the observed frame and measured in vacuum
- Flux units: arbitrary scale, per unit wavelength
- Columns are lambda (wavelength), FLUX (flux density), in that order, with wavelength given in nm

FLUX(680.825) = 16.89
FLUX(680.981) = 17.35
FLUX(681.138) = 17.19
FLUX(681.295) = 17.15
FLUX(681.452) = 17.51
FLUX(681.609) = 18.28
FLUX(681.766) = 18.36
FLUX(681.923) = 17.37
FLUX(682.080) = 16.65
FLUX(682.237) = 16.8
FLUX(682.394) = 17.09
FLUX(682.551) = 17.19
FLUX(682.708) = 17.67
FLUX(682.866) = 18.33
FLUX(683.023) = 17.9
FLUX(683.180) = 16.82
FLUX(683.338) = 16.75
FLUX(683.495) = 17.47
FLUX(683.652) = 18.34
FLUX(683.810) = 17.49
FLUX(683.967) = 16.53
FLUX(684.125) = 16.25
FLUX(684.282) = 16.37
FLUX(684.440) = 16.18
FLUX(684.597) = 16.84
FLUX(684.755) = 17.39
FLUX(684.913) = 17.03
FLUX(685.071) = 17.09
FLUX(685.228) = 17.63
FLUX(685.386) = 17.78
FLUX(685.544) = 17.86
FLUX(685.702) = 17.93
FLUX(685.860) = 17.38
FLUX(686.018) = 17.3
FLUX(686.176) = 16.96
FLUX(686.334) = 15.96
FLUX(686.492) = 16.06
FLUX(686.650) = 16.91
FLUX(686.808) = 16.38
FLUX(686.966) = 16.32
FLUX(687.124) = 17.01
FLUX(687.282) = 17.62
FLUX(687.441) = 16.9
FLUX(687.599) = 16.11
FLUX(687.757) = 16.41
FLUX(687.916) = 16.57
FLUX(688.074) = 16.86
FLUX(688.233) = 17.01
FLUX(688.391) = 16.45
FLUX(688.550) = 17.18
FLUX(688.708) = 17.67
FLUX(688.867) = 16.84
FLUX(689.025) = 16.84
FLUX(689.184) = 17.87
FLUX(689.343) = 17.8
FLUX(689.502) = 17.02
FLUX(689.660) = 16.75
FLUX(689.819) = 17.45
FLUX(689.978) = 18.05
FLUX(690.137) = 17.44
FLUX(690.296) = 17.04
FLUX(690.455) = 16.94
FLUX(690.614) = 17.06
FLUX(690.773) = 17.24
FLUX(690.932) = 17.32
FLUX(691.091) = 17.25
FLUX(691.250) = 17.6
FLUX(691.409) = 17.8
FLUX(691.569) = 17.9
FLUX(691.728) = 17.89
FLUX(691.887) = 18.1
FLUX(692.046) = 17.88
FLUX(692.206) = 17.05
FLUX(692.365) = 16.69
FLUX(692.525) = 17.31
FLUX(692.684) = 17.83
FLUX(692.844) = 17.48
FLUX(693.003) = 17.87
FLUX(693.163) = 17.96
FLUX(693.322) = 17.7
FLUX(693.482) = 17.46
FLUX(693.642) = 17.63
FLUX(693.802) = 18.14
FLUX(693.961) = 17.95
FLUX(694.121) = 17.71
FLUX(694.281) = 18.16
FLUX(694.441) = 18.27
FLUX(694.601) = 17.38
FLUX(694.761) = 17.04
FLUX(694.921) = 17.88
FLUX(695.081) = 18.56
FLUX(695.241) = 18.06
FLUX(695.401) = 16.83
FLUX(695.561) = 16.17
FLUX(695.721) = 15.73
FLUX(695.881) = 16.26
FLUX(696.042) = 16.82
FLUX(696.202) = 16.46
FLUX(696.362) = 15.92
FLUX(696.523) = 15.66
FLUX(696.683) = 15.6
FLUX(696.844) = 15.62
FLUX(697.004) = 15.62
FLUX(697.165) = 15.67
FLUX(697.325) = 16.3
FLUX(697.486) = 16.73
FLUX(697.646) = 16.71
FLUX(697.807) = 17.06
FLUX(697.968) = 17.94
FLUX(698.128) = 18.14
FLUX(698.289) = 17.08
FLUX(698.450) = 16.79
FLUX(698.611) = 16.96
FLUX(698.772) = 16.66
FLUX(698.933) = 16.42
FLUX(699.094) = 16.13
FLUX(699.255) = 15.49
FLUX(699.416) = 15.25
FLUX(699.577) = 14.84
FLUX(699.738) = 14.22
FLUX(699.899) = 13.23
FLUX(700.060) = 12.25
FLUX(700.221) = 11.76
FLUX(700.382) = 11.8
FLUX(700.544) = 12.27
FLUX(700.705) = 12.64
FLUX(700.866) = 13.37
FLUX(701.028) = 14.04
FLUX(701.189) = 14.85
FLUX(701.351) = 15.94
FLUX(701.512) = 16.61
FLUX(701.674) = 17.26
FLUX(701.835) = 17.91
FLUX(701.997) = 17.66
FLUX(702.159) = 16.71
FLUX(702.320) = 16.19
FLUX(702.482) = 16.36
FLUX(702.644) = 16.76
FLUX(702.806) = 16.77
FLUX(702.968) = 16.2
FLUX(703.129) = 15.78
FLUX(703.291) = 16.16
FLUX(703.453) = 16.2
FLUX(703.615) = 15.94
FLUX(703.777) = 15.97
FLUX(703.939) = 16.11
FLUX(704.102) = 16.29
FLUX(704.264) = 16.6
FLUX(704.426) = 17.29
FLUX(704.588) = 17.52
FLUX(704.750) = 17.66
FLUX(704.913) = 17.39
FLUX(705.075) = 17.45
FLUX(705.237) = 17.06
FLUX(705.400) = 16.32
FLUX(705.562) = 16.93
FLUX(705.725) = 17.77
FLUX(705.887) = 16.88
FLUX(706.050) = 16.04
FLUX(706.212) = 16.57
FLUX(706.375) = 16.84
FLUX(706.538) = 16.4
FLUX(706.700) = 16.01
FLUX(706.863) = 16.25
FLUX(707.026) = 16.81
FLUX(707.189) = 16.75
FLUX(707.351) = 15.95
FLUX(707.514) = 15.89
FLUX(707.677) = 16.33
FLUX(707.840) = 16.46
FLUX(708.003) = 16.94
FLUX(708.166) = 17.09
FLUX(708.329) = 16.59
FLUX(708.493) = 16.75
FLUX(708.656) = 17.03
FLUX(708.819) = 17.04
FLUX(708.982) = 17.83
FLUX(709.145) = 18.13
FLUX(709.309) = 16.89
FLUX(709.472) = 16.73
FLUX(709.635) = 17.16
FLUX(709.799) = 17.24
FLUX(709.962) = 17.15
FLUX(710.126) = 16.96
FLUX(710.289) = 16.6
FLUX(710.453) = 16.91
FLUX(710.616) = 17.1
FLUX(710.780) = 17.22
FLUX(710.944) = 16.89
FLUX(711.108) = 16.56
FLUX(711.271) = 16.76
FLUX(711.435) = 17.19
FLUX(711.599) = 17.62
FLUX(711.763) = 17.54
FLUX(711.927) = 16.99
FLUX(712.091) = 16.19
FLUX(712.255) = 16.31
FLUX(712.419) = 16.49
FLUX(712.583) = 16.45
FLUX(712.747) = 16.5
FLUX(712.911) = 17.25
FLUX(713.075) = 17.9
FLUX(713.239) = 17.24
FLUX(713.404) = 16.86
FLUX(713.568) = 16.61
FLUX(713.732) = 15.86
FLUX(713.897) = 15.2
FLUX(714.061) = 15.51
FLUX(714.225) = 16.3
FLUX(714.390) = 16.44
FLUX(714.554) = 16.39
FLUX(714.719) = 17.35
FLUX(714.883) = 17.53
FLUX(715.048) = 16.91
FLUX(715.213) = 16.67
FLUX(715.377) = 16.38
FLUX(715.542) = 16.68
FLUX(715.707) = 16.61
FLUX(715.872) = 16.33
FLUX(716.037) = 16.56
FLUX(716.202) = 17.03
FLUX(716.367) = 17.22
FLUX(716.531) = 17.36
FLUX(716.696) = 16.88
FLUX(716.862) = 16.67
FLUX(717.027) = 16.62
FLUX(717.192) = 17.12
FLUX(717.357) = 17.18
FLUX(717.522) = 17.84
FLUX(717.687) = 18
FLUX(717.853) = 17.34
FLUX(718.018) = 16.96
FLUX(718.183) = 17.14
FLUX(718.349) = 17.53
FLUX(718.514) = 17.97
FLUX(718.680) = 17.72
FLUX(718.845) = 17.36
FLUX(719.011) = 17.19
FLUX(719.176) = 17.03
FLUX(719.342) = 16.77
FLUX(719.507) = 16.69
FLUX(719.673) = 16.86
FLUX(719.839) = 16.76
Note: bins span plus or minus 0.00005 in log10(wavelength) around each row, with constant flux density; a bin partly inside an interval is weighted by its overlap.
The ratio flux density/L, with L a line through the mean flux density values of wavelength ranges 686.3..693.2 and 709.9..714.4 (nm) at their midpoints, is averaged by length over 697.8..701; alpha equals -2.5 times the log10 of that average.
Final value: 0.139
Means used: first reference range 17.2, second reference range 16.7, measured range 14.9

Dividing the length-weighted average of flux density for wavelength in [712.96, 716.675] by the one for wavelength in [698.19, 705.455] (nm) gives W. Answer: 1.06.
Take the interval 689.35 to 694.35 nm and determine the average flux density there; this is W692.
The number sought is 17.5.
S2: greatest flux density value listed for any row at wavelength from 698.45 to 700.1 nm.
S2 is 16.96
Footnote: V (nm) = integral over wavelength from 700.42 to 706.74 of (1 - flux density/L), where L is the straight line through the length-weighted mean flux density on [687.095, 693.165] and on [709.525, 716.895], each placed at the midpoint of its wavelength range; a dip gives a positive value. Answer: 0.276 nm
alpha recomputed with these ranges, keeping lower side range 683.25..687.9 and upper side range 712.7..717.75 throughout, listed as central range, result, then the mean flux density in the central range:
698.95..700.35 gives 0.190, 14.2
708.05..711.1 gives -0.014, 17.1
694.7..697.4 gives 0.028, 16.5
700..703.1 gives 0.117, 15.2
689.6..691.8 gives -0.030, 17.4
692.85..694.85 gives -0.053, 17.8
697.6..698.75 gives -0.020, 17.2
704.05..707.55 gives 0.005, 16.8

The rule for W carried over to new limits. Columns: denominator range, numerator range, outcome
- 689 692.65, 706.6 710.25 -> 0.97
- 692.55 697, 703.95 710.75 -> 0.98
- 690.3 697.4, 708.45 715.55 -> 0.98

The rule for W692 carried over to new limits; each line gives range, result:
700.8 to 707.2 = 16.5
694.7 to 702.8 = 15.9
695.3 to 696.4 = 16.4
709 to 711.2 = 17.1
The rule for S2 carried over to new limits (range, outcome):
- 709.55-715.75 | 17.9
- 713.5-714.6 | 16.61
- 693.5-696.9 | 18.56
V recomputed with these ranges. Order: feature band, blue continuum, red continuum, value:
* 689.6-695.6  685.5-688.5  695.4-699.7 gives -0.37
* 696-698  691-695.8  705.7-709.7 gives 0.13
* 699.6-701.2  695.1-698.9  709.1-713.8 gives 0.35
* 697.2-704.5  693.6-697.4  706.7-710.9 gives 0.48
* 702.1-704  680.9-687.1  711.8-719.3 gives 0.08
